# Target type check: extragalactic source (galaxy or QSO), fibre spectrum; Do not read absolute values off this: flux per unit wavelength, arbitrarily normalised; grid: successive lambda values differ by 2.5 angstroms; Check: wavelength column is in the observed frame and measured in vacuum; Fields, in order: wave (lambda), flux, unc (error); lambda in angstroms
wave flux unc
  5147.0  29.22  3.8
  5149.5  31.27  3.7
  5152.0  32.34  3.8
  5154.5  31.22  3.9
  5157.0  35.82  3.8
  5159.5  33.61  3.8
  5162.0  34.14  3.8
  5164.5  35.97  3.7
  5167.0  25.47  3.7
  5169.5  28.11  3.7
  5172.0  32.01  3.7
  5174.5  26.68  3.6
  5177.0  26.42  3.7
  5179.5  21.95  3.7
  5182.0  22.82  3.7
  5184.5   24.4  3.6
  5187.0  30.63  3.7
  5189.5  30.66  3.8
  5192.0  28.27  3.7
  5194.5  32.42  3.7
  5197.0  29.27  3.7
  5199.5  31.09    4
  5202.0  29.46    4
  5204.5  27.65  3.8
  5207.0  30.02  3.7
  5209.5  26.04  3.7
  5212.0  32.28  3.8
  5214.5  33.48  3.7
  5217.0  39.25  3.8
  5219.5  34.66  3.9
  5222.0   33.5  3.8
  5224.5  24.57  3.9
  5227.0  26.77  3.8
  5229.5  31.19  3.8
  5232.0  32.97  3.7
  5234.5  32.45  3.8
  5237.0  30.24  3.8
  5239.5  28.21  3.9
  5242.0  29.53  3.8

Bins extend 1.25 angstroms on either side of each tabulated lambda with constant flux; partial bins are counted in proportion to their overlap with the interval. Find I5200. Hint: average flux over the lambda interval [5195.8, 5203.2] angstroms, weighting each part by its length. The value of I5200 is 29.9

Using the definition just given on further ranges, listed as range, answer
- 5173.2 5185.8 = 24.5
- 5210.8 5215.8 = 32.9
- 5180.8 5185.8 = 23.7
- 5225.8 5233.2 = 30.3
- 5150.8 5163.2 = 33.4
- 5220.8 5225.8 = 29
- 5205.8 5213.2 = 29.4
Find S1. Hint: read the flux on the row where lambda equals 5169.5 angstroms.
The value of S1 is 28.11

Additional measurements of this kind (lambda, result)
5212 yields 32.28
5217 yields 39.25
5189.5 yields 30.66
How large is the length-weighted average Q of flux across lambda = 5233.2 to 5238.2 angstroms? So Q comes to 31.4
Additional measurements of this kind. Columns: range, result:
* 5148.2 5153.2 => 31.8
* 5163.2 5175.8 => 29.7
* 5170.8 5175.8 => 29.3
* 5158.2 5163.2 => 33.9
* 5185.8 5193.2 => 29.9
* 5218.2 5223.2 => 34.1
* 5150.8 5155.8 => 31.8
